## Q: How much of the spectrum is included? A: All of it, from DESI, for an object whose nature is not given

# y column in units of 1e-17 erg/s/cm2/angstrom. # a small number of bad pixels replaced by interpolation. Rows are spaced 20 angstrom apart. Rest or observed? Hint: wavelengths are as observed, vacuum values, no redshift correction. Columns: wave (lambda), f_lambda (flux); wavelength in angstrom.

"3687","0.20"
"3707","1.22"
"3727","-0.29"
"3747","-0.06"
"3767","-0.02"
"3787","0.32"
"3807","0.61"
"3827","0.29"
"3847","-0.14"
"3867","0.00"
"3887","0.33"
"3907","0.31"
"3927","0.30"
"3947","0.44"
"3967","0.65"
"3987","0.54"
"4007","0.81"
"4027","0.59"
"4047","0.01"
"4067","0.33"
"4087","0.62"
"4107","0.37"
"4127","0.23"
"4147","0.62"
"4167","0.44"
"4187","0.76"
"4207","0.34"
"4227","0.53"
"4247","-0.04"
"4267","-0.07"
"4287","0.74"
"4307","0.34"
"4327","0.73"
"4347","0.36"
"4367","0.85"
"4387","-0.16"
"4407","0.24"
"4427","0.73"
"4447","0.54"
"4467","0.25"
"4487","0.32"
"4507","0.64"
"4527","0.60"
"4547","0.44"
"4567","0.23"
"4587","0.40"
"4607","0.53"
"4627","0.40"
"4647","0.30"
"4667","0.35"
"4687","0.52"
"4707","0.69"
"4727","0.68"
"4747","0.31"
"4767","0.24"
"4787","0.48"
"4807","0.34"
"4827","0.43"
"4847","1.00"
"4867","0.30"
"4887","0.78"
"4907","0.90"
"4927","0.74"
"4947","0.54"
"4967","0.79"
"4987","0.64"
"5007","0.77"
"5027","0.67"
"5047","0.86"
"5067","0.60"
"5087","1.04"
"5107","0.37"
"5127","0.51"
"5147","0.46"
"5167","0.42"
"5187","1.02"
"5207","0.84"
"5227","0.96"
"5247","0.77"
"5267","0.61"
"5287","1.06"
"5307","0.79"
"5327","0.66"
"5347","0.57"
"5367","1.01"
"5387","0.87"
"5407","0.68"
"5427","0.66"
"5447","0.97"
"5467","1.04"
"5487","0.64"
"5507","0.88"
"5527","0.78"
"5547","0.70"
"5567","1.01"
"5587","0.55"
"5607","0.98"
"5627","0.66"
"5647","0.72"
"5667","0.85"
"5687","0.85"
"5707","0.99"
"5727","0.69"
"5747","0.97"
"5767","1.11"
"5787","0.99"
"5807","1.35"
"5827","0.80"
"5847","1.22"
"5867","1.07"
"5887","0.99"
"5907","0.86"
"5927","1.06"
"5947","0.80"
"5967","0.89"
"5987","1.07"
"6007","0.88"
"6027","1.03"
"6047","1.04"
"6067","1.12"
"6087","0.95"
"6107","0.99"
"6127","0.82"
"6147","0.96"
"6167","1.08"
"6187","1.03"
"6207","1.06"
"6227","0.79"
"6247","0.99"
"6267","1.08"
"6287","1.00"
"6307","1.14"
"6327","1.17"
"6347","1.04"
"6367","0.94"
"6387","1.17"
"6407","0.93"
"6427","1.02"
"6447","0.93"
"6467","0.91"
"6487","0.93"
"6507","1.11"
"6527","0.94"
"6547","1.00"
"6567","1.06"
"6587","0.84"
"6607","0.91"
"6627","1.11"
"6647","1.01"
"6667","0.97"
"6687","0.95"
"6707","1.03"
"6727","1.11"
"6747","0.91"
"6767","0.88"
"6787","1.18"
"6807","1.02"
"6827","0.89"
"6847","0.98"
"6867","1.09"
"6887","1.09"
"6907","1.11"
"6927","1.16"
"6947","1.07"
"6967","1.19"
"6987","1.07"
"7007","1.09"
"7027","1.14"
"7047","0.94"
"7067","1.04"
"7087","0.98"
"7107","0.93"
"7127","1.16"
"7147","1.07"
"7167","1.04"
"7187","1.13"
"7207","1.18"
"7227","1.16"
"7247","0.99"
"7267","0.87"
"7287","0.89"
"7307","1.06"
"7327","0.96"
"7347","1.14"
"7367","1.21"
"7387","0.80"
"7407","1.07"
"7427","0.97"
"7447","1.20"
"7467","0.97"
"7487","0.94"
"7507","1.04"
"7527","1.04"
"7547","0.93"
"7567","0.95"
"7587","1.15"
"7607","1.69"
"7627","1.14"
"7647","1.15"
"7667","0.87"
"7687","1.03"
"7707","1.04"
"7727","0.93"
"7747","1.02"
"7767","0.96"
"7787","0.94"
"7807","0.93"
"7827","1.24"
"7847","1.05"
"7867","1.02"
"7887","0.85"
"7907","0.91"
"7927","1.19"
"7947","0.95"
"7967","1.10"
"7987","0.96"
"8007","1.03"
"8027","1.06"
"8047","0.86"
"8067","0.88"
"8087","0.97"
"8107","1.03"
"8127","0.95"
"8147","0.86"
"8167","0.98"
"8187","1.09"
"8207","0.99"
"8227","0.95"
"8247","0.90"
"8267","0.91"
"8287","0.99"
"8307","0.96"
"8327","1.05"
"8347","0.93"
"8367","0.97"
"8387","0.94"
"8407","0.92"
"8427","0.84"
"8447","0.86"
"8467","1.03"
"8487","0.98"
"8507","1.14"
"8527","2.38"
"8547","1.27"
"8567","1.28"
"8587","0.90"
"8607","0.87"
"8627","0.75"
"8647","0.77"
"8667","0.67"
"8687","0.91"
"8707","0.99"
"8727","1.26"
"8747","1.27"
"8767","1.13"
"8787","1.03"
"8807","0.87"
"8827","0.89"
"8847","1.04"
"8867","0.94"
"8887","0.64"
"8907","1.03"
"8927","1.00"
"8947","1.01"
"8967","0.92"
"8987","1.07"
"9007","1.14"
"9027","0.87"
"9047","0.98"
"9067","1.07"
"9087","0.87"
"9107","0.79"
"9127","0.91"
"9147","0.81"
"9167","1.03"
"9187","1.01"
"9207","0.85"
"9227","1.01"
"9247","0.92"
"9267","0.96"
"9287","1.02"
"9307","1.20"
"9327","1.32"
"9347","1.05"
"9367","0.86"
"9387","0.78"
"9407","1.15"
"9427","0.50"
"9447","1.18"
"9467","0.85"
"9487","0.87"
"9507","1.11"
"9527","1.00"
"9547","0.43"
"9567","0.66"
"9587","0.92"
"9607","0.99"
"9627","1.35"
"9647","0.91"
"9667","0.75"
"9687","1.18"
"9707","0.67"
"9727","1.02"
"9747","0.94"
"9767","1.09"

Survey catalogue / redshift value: 0.300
